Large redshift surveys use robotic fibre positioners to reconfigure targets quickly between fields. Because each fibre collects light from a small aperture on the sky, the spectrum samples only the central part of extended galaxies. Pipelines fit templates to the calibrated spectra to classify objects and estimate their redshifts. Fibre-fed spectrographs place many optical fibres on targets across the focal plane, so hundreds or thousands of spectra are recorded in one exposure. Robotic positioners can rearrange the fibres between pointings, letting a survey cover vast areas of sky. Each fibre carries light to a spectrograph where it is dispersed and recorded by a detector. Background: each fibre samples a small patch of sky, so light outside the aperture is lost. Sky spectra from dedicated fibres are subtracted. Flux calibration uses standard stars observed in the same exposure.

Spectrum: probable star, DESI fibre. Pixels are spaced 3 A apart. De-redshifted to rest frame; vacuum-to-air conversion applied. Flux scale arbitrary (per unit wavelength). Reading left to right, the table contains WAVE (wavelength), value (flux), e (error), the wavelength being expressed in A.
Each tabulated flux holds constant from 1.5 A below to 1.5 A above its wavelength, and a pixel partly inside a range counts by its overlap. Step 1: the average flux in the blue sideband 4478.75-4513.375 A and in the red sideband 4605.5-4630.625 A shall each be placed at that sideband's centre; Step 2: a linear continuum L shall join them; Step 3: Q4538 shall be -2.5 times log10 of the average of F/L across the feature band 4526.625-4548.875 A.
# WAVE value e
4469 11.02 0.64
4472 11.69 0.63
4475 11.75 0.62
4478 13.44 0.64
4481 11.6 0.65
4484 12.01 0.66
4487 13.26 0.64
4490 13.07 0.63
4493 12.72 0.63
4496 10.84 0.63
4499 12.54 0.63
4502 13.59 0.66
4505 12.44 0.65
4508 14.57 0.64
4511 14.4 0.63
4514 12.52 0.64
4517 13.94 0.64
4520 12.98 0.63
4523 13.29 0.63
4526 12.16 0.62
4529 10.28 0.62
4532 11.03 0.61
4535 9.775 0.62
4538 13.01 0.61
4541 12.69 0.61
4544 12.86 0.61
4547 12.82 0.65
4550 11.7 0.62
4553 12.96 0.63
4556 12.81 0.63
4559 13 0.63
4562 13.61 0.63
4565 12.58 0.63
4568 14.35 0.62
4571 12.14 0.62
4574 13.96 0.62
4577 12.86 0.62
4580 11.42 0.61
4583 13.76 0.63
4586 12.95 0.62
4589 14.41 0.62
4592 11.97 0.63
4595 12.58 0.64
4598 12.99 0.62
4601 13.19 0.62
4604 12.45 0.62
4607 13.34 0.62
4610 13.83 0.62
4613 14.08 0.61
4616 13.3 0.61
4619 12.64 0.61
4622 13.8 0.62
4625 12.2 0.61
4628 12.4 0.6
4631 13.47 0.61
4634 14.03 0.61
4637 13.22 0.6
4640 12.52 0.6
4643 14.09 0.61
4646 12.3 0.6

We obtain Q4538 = 0.10 mag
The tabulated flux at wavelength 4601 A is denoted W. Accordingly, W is 13.19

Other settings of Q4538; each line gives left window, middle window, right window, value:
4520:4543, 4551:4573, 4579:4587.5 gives -0.056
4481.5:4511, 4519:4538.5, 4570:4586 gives 0.101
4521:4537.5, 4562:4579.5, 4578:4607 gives -0.062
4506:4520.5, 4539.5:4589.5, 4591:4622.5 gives 0.033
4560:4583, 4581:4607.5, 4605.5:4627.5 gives 0.010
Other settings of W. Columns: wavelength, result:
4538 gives 13.01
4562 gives 13.61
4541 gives 12.69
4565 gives 12.58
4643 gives 14.09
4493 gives 12.72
